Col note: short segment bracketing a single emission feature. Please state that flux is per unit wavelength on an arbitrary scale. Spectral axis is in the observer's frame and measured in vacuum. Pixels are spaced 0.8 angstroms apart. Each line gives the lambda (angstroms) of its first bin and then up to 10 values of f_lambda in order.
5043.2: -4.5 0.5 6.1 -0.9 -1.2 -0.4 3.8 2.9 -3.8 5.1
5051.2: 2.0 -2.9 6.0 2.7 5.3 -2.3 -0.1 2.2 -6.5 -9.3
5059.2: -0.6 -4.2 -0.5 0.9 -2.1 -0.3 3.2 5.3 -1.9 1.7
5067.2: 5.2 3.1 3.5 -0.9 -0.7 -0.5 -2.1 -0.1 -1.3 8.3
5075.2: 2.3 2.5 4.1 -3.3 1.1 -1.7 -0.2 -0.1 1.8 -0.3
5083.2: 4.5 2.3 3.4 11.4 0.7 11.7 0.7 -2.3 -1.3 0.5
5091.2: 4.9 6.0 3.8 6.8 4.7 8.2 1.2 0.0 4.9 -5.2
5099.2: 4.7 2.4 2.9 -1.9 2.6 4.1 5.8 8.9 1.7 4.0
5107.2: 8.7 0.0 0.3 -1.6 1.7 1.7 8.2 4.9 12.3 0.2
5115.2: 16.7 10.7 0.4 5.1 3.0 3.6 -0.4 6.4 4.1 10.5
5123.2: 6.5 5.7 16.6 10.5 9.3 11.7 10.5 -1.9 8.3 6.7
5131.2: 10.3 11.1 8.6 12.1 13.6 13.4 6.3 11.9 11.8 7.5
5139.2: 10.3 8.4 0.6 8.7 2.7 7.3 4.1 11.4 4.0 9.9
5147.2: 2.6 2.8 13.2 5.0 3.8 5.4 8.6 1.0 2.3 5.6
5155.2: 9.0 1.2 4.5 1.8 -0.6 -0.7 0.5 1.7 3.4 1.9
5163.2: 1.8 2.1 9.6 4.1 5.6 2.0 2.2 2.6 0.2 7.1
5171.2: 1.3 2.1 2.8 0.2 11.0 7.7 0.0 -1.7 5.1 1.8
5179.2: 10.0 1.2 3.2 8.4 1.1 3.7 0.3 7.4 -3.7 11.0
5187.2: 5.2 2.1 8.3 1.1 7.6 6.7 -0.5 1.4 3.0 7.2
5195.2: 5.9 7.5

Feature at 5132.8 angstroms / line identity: C IV 1549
